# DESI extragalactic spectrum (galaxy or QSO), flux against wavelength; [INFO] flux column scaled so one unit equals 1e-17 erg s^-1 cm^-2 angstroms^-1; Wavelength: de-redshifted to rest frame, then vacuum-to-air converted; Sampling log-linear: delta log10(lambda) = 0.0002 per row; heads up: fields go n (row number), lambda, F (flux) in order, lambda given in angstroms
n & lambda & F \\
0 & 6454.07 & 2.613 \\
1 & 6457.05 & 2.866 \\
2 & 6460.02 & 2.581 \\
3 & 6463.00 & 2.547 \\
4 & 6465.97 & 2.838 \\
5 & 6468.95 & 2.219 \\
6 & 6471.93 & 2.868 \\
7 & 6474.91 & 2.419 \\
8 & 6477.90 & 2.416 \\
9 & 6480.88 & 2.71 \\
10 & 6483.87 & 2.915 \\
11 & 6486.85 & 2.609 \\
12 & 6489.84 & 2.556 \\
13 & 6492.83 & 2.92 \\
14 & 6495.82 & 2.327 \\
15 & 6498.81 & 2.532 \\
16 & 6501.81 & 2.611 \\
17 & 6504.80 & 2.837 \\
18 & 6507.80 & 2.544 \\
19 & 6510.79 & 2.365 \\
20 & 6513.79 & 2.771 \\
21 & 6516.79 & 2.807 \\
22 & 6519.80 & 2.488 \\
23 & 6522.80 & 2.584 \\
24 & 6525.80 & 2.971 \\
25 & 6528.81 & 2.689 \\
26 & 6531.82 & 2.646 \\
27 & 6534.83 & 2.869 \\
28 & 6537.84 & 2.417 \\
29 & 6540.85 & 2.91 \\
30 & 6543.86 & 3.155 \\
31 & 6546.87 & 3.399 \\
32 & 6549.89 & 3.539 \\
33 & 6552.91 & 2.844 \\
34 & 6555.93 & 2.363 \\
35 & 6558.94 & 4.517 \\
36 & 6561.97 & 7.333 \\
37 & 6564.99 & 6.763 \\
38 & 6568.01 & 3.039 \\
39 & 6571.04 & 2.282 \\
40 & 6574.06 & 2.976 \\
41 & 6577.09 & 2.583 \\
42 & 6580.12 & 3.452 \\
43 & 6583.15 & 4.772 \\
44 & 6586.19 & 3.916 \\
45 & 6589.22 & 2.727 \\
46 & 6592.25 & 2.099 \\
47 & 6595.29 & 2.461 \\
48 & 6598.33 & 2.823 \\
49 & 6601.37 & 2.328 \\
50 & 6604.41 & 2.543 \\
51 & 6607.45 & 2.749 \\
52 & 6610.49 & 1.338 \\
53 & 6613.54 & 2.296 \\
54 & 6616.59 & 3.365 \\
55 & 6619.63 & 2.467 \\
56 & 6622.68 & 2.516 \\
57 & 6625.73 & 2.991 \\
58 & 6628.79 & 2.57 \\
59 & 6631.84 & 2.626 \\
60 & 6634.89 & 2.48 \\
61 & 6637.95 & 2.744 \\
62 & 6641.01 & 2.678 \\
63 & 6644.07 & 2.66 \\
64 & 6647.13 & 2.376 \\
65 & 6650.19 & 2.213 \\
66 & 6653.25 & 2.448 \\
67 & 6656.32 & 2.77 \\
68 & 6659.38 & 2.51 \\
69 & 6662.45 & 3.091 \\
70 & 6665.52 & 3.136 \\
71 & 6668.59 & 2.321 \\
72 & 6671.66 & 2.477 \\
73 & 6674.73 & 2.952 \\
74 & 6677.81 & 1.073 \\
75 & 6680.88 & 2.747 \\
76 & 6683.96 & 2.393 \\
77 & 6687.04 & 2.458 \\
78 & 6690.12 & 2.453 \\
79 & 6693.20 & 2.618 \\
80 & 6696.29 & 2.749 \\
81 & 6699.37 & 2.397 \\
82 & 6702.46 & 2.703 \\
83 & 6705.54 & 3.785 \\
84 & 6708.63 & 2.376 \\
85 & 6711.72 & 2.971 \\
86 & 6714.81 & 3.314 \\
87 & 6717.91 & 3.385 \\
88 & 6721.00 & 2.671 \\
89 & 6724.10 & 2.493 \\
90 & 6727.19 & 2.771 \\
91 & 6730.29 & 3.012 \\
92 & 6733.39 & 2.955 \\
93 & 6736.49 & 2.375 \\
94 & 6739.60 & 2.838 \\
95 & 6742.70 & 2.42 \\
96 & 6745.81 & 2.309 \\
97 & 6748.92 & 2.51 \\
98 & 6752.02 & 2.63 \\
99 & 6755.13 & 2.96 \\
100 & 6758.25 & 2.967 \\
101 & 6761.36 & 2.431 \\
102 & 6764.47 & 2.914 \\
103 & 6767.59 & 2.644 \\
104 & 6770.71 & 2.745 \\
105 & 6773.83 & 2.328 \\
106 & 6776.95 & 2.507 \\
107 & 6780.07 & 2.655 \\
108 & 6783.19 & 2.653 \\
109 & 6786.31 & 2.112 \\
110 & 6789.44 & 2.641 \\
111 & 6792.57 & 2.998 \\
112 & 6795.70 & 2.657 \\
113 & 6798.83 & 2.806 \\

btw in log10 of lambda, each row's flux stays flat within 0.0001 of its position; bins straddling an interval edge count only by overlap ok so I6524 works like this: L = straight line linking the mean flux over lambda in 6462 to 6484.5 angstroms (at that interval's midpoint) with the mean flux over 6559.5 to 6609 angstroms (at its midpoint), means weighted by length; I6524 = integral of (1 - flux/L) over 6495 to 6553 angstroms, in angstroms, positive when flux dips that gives 4.4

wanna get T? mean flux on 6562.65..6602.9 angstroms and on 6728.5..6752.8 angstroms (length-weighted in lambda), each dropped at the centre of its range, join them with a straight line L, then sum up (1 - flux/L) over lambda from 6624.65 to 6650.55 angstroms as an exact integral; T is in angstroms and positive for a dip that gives 4.1 angstroms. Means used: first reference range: 3.33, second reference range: 2.63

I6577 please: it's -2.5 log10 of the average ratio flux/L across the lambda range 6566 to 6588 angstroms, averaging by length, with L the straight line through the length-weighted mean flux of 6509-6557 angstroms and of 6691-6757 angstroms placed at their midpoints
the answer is -0.20 mag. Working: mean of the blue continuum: 2.8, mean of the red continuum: 2.77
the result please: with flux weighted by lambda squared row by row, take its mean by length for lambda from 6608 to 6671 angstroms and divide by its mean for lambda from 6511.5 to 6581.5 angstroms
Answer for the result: 0.8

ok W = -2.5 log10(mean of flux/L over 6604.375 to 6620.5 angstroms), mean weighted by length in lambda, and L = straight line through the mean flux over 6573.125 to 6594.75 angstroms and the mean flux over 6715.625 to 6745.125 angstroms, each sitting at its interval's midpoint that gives 0.26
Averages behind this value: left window 3.19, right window 2.77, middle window 2.45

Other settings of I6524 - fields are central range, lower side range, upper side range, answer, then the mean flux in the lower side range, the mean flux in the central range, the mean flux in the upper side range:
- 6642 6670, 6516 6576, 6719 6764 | 3.3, 3.33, 2.62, 2.68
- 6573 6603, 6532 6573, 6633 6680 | 2.2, 3.61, 3.01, 2.53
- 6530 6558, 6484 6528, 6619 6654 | -3.3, 2.65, 2.94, 2.57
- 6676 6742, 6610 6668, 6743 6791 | -2.2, 2.61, 2.69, 2.6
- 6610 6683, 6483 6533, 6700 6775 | 4.6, 2.65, 2.55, 2.77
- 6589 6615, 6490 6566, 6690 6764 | 5.6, 3.14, 2.36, 2.76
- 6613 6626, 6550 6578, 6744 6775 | 2.9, 3.87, 2.73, 2.65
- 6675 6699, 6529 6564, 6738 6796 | 4.4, 3.48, 2.39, 2.63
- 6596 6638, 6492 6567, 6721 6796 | 5.9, 3.17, 2.55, 2.65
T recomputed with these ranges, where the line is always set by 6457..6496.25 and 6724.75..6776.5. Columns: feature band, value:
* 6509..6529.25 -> -0.2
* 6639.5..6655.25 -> 1.0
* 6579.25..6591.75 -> -4.5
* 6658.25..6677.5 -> 0.1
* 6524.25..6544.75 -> -1.3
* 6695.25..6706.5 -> -0.9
